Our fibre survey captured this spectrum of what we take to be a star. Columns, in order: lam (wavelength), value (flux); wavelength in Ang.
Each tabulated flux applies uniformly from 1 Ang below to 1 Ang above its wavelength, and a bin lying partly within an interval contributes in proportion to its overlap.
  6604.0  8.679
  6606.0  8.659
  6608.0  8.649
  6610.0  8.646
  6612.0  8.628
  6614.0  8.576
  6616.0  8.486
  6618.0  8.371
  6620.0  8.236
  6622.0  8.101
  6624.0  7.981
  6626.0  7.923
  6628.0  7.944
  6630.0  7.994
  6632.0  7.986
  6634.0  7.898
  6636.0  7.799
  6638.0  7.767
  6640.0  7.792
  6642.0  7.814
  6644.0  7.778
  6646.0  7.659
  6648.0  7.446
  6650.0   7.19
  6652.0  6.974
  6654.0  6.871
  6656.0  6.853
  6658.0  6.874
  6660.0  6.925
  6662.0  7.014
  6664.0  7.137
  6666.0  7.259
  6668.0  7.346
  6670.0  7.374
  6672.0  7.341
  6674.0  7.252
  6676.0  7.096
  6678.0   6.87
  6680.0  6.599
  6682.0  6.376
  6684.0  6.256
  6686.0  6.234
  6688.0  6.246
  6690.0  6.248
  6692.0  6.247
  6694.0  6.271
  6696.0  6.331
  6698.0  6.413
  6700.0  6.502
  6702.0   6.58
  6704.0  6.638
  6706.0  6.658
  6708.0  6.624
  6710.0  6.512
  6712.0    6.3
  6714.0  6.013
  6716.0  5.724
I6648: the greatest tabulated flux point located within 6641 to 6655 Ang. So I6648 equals 7.814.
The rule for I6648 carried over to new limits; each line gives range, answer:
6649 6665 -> 7.19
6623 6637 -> 7.994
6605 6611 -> 8.659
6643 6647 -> 7.778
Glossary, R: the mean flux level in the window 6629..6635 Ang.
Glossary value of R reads 7.96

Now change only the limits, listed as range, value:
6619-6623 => 8.17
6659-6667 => 7.08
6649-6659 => 6.95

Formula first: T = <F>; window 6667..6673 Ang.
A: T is 7.35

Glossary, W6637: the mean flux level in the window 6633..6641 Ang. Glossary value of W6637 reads 7.81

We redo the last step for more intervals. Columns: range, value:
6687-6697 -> 6.27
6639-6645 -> 7.79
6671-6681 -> 7.03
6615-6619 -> 8.43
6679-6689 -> 6.34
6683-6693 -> 6.25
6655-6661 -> 6.88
